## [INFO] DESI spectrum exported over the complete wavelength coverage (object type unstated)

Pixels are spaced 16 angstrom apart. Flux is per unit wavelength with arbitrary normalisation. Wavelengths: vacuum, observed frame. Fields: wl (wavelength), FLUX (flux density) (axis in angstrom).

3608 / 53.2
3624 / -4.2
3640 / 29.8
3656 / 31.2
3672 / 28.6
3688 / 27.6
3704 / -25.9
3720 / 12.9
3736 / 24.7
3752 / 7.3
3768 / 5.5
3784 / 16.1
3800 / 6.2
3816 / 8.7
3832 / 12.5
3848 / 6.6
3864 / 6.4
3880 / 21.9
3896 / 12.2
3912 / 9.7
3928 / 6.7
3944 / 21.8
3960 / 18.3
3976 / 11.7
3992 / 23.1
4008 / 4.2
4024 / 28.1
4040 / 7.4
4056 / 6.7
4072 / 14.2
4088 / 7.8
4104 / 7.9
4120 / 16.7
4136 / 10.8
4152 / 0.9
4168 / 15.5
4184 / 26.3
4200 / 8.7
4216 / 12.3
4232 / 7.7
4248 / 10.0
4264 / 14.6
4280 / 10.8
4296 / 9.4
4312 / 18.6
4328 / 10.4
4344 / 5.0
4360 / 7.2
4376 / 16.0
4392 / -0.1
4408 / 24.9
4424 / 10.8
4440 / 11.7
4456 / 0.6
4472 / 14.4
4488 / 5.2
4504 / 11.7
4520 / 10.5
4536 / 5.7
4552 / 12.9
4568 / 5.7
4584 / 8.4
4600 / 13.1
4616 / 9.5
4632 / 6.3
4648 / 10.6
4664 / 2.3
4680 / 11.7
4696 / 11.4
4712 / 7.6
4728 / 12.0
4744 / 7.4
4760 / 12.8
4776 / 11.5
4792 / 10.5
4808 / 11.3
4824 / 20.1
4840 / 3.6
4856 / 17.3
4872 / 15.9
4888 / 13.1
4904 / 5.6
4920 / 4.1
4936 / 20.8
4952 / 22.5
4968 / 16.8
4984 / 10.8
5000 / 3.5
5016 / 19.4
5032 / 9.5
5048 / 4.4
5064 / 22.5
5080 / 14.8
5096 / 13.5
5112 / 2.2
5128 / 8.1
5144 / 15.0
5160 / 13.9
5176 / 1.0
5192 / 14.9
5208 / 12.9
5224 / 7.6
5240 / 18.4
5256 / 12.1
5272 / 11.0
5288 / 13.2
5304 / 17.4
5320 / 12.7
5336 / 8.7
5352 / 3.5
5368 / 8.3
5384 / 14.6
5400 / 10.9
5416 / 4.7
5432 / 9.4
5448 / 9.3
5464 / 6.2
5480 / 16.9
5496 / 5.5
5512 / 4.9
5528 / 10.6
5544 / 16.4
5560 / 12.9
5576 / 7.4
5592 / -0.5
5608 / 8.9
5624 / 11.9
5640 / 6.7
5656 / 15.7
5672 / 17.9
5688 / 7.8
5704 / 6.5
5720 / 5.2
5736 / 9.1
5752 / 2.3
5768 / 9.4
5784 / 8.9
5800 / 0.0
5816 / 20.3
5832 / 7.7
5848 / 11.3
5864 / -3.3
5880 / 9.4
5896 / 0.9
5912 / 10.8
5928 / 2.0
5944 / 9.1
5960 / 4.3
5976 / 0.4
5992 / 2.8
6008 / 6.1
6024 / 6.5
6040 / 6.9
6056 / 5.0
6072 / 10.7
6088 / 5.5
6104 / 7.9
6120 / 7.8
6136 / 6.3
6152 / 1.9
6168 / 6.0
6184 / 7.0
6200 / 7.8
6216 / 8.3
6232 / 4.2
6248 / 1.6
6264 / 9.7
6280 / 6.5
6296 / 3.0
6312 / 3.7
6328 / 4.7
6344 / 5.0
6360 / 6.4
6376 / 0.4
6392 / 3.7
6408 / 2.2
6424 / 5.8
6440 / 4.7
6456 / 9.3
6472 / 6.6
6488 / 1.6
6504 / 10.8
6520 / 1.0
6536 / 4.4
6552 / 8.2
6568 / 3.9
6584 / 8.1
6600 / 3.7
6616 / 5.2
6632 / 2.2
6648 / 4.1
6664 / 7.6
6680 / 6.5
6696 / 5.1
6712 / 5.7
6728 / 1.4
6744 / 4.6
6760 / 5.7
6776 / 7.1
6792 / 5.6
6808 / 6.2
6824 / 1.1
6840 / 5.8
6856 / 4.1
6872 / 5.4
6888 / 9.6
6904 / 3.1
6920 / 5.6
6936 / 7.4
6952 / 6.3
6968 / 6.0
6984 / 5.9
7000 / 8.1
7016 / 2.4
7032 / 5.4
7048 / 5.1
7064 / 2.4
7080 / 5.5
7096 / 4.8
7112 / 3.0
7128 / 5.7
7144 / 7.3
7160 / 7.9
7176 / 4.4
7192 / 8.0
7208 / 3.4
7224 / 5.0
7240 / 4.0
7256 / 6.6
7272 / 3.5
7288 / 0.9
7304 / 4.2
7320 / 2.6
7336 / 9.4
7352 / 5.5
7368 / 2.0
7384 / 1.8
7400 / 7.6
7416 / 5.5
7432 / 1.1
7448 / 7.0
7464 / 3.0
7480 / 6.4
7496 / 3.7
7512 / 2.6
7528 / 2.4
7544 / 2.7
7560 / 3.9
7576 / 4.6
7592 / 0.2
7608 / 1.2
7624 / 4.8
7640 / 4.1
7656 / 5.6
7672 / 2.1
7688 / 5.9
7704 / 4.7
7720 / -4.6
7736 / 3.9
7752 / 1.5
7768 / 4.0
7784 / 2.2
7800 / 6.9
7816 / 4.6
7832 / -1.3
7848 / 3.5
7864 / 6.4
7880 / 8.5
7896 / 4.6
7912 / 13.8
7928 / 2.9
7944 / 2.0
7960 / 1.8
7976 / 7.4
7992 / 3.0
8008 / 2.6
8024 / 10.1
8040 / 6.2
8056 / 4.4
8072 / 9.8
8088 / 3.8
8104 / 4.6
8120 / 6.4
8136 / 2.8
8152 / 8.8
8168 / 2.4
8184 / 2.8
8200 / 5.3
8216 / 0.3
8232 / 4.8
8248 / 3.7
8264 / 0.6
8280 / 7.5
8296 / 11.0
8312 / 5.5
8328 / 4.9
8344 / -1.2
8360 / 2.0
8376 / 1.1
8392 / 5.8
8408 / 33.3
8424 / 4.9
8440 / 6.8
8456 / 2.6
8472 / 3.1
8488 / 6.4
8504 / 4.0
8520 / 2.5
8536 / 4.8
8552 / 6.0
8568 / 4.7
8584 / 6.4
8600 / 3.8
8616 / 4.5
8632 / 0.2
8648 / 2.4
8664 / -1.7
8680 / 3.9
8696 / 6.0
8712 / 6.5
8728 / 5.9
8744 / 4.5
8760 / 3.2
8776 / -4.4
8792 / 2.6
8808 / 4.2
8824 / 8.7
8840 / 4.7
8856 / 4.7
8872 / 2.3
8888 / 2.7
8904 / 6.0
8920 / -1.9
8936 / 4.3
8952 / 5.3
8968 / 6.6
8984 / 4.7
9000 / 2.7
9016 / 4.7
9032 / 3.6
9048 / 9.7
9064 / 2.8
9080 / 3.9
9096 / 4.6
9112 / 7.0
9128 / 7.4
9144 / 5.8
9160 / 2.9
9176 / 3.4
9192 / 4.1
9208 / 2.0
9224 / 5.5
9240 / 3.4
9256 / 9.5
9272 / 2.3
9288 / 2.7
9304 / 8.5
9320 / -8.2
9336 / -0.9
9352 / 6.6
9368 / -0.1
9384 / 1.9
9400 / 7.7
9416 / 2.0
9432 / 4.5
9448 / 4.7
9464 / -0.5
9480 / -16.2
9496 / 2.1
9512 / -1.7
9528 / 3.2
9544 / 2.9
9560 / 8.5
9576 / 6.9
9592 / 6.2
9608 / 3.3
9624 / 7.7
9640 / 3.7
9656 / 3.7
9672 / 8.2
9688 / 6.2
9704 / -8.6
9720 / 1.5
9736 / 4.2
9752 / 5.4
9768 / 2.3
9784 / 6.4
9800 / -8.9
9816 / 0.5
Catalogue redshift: 1.25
